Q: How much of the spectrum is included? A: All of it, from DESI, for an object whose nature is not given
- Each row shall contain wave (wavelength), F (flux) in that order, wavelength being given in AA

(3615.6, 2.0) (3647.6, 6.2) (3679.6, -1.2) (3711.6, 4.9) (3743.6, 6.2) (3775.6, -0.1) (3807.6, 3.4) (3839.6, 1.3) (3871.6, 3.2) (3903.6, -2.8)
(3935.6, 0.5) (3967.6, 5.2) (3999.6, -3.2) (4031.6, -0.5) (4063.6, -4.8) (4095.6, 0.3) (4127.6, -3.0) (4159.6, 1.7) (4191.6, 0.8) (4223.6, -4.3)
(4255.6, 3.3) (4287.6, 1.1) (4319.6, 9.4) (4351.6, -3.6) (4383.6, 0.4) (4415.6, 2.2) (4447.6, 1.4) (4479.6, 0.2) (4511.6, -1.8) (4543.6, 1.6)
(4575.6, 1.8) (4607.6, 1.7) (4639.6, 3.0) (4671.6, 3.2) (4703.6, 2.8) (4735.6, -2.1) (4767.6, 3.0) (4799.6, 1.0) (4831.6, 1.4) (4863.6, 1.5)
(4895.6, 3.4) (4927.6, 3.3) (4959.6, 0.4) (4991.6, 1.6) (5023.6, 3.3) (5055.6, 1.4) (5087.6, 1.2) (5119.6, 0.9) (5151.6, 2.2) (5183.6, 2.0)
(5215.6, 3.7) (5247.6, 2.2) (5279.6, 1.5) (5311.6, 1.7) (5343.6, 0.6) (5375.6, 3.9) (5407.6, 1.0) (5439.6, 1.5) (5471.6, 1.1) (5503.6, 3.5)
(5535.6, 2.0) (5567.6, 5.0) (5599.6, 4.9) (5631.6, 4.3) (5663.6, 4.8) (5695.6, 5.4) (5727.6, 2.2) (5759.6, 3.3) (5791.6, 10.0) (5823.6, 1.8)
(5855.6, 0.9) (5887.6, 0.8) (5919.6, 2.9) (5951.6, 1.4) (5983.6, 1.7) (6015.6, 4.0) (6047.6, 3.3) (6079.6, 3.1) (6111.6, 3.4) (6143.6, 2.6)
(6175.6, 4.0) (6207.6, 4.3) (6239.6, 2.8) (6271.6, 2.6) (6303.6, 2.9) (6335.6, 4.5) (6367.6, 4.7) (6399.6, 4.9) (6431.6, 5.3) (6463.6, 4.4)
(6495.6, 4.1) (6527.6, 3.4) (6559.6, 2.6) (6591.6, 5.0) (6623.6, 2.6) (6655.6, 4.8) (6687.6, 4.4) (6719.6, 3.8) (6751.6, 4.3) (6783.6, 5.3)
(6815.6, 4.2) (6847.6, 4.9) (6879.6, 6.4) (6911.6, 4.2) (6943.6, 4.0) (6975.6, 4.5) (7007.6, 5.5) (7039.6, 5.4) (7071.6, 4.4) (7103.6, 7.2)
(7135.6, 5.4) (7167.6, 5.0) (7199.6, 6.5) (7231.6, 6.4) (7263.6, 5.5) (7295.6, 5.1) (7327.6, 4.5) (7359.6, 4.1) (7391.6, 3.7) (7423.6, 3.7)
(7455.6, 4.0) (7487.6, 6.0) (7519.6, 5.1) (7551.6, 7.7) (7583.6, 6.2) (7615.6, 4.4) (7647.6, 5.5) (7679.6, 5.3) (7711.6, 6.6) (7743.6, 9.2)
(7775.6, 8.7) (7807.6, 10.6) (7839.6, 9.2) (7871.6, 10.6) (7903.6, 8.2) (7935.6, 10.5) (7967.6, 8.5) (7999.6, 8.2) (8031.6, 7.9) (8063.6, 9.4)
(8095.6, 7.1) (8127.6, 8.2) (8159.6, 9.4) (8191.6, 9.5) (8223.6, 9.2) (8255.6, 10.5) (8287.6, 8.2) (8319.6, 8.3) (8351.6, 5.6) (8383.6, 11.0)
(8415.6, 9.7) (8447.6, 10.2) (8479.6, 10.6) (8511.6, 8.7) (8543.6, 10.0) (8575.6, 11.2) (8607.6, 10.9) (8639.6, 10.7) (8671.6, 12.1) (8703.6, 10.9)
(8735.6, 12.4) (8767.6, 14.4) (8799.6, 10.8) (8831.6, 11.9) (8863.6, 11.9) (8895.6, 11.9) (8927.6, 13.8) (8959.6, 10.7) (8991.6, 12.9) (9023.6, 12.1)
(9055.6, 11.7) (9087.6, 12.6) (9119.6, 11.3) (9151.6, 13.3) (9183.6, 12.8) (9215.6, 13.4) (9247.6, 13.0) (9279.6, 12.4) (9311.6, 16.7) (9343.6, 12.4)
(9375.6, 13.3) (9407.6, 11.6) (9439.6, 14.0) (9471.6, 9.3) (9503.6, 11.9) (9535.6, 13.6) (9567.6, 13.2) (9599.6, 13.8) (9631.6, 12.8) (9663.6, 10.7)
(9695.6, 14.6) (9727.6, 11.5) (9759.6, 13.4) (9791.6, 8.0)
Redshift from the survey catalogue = 0.940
